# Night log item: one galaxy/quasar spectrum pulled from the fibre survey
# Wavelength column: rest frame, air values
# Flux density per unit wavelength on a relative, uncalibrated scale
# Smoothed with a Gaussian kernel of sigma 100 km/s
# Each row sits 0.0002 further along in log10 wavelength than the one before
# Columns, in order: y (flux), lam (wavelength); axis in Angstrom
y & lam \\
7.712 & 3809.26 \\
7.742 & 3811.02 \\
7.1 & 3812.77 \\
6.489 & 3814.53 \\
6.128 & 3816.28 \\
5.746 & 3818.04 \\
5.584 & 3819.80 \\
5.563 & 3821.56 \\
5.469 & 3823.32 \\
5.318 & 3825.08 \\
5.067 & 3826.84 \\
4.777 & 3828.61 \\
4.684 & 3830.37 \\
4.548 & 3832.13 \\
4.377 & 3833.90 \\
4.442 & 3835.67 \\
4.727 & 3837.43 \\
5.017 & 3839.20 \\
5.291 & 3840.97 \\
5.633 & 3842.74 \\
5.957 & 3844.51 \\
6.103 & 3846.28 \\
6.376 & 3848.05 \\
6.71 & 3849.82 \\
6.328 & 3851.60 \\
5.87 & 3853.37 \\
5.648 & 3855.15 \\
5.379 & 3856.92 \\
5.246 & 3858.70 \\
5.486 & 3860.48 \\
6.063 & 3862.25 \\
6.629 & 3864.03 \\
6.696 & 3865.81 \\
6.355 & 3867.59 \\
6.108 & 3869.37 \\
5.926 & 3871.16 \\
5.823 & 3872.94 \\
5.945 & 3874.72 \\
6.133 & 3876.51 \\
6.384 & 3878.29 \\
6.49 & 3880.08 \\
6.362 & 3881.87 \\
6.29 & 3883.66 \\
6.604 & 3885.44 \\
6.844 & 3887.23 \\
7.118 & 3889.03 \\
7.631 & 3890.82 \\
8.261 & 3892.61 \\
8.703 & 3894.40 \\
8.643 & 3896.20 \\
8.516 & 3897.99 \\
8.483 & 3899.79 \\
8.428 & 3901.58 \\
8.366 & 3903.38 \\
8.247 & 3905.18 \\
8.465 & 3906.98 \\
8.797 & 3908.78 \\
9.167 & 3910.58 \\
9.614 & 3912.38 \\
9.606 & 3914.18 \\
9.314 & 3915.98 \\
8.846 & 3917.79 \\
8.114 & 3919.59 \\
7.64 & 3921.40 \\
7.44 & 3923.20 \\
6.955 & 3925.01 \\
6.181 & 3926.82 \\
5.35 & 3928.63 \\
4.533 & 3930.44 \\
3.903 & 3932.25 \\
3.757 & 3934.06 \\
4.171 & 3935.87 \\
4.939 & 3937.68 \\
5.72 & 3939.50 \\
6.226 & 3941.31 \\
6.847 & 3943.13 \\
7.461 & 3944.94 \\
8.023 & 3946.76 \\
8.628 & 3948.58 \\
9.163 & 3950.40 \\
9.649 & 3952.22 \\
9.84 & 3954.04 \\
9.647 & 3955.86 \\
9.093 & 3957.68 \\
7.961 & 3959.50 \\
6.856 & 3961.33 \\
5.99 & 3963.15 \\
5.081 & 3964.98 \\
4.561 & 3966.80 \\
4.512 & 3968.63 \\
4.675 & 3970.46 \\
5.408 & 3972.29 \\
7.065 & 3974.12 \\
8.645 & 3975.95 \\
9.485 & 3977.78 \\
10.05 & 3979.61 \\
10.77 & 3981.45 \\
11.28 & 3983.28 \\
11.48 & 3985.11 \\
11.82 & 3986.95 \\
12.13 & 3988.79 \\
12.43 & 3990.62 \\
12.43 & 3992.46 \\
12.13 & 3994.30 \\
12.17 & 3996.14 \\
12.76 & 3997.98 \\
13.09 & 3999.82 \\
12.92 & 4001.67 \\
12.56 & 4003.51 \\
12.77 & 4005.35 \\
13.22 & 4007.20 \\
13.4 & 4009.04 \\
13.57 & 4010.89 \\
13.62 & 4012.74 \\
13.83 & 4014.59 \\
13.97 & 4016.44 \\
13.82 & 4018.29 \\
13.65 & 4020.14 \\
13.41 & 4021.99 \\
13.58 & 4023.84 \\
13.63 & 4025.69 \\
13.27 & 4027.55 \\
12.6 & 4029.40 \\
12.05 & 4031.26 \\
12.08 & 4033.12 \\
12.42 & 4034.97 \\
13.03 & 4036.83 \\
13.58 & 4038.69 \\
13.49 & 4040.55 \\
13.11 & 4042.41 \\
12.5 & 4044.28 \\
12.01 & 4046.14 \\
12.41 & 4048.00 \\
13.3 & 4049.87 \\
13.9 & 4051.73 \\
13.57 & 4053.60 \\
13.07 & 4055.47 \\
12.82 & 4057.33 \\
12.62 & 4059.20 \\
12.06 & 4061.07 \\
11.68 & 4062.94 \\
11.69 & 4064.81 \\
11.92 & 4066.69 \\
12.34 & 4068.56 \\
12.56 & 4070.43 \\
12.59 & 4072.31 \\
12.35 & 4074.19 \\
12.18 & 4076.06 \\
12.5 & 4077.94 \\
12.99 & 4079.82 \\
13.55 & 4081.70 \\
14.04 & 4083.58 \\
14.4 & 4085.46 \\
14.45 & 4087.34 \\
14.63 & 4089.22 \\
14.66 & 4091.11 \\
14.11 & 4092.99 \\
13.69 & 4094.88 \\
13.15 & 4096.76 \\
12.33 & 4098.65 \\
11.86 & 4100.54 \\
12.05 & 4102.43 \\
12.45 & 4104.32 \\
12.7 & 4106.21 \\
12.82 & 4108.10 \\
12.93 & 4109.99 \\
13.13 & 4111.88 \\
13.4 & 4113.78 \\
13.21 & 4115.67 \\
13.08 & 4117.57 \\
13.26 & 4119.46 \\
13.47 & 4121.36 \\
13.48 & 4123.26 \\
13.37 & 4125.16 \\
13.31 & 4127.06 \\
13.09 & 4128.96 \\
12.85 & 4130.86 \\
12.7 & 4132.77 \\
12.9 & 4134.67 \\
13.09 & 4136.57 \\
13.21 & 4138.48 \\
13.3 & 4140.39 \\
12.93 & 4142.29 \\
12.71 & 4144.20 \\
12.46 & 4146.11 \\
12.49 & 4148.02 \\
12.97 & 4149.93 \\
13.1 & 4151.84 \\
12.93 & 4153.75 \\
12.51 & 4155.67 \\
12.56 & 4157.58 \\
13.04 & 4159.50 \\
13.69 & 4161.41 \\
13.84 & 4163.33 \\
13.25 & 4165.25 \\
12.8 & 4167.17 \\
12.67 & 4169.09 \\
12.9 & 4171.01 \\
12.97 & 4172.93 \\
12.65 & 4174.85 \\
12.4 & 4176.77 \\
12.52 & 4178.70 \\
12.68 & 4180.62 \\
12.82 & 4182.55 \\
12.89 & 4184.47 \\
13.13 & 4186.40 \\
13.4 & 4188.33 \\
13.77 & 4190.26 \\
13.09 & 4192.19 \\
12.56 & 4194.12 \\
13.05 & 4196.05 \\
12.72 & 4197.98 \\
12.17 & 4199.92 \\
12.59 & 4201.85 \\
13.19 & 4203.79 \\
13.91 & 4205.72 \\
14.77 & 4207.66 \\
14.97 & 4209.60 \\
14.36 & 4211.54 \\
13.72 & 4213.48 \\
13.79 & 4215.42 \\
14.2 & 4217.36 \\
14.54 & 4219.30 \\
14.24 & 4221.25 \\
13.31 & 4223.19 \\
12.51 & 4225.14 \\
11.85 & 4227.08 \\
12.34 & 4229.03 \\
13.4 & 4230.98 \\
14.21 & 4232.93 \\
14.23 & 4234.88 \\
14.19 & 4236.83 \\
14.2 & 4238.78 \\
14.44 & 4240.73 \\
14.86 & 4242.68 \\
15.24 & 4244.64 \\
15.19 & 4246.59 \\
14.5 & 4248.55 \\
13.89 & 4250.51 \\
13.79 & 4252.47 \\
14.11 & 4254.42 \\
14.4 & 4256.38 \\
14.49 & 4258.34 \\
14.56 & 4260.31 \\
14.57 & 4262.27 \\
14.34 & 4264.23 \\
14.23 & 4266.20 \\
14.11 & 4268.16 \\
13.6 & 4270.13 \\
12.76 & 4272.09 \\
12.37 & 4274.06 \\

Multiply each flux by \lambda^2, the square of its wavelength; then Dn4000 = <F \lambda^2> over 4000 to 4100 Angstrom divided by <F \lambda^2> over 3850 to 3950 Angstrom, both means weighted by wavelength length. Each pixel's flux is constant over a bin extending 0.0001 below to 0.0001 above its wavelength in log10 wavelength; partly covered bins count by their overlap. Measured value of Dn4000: 2.03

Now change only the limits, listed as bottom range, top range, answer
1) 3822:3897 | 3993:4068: 2.33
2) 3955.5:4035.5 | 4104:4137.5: 1.27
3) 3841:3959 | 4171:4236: 2.19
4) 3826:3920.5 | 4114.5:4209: 2.23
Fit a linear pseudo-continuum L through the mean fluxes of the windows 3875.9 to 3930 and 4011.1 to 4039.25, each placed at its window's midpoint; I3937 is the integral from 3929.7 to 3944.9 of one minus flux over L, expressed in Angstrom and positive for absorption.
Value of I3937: 6.8 Angstrom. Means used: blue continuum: 7.75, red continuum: 13.2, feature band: 5.16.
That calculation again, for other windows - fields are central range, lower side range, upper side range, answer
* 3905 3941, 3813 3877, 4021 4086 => 5.5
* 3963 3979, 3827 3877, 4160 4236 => 4.0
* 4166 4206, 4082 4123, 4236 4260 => 3.1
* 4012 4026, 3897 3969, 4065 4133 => -4.6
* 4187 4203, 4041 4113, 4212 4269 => 0.9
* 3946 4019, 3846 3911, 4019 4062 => 4.4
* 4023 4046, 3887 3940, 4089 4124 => -4.0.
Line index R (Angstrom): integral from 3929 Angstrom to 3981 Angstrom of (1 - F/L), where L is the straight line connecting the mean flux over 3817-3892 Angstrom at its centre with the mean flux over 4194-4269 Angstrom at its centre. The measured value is 7.4 Angstrom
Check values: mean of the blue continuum 5.84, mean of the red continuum 13.9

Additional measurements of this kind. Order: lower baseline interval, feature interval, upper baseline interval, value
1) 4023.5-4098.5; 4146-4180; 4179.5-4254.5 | 1.4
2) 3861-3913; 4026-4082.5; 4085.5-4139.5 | -4.9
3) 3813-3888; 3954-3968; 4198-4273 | 1.6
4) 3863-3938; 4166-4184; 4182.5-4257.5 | 0.1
